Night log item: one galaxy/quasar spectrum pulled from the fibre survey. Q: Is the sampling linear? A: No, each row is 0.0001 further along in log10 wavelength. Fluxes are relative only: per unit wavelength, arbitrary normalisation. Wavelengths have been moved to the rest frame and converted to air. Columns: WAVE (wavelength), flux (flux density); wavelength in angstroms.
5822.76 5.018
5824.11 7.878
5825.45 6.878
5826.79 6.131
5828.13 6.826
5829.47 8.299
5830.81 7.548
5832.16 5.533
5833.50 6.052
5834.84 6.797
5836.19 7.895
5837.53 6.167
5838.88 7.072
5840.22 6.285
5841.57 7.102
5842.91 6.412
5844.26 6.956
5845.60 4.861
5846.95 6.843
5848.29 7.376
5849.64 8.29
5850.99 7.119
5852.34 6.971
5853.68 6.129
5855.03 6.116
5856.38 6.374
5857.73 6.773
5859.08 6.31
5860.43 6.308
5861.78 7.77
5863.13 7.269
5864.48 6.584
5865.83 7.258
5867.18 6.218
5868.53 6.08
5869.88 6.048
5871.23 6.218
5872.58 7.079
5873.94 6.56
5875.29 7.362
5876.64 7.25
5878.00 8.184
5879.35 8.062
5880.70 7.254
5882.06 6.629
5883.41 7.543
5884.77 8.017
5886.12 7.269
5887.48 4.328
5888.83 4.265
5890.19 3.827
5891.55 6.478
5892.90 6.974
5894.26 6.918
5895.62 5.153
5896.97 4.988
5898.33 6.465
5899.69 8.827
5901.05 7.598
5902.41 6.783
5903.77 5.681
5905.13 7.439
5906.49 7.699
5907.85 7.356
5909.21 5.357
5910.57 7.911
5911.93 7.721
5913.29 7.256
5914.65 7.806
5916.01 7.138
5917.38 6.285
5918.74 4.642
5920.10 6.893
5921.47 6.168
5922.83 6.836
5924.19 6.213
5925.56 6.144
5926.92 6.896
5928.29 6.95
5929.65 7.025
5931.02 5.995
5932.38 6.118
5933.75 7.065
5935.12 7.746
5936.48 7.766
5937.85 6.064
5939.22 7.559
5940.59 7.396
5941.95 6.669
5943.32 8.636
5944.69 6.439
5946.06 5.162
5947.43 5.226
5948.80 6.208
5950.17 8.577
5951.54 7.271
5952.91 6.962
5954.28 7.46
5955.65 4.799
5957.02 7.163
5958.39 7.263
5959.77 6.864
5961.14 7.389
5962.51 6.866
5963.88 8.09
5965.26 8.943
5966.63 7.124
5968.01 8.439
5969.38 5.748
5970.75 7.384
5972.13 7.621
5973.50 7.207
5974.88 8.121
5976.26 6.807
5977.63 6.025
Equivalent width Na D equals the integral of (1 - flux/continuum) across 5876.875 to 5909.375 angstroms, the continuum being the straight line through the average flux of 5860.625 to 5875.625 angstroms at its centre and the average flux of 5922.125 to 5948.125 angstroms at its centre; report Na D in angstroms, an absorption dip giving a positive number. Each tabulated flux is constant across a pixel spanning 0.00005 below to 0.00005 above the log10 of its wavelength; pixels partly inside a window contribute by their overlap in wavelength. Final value 0.4 angstroms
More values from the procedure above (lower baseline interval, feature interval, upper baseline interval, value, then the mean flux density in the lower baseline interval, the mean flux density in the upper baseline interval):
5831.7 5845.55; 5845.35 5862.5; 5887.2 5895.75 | -1.4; 6.57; 5.49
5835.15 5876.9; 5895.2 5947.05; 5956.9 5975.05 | 2.6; 6.74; 7.43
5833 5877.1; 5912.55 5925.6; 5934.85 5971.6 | 0.7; 6.72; 7.08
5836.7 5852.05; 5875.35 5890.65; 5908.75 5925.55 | 0.1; 6.79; 6.68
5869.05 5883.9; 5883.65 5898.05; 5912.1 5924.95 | 2.2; 7.09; 6.62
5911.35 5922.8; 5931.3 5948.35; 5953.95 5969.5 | 0.5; 6.74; 7.23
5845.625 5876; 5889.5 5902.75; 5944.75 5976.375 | 0.9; 6.73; 7.07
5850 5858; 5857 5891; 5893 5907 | 0.1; 6.64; 6.75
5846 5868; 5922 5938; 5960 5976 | 1.1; 6.83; 7.5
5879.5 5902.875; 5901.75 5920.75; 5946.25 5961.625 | -0.8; 6.46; 6.77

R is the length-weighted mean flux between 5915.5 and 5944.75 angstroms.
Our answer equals 6.76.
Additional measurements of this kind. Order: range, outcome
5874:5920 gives 6.74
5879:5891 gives 6.31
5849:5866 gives 6.85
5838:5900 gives 6.64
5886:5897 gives 5.53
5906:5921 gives 6.89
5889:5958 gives 6.7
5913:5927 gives 6.54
